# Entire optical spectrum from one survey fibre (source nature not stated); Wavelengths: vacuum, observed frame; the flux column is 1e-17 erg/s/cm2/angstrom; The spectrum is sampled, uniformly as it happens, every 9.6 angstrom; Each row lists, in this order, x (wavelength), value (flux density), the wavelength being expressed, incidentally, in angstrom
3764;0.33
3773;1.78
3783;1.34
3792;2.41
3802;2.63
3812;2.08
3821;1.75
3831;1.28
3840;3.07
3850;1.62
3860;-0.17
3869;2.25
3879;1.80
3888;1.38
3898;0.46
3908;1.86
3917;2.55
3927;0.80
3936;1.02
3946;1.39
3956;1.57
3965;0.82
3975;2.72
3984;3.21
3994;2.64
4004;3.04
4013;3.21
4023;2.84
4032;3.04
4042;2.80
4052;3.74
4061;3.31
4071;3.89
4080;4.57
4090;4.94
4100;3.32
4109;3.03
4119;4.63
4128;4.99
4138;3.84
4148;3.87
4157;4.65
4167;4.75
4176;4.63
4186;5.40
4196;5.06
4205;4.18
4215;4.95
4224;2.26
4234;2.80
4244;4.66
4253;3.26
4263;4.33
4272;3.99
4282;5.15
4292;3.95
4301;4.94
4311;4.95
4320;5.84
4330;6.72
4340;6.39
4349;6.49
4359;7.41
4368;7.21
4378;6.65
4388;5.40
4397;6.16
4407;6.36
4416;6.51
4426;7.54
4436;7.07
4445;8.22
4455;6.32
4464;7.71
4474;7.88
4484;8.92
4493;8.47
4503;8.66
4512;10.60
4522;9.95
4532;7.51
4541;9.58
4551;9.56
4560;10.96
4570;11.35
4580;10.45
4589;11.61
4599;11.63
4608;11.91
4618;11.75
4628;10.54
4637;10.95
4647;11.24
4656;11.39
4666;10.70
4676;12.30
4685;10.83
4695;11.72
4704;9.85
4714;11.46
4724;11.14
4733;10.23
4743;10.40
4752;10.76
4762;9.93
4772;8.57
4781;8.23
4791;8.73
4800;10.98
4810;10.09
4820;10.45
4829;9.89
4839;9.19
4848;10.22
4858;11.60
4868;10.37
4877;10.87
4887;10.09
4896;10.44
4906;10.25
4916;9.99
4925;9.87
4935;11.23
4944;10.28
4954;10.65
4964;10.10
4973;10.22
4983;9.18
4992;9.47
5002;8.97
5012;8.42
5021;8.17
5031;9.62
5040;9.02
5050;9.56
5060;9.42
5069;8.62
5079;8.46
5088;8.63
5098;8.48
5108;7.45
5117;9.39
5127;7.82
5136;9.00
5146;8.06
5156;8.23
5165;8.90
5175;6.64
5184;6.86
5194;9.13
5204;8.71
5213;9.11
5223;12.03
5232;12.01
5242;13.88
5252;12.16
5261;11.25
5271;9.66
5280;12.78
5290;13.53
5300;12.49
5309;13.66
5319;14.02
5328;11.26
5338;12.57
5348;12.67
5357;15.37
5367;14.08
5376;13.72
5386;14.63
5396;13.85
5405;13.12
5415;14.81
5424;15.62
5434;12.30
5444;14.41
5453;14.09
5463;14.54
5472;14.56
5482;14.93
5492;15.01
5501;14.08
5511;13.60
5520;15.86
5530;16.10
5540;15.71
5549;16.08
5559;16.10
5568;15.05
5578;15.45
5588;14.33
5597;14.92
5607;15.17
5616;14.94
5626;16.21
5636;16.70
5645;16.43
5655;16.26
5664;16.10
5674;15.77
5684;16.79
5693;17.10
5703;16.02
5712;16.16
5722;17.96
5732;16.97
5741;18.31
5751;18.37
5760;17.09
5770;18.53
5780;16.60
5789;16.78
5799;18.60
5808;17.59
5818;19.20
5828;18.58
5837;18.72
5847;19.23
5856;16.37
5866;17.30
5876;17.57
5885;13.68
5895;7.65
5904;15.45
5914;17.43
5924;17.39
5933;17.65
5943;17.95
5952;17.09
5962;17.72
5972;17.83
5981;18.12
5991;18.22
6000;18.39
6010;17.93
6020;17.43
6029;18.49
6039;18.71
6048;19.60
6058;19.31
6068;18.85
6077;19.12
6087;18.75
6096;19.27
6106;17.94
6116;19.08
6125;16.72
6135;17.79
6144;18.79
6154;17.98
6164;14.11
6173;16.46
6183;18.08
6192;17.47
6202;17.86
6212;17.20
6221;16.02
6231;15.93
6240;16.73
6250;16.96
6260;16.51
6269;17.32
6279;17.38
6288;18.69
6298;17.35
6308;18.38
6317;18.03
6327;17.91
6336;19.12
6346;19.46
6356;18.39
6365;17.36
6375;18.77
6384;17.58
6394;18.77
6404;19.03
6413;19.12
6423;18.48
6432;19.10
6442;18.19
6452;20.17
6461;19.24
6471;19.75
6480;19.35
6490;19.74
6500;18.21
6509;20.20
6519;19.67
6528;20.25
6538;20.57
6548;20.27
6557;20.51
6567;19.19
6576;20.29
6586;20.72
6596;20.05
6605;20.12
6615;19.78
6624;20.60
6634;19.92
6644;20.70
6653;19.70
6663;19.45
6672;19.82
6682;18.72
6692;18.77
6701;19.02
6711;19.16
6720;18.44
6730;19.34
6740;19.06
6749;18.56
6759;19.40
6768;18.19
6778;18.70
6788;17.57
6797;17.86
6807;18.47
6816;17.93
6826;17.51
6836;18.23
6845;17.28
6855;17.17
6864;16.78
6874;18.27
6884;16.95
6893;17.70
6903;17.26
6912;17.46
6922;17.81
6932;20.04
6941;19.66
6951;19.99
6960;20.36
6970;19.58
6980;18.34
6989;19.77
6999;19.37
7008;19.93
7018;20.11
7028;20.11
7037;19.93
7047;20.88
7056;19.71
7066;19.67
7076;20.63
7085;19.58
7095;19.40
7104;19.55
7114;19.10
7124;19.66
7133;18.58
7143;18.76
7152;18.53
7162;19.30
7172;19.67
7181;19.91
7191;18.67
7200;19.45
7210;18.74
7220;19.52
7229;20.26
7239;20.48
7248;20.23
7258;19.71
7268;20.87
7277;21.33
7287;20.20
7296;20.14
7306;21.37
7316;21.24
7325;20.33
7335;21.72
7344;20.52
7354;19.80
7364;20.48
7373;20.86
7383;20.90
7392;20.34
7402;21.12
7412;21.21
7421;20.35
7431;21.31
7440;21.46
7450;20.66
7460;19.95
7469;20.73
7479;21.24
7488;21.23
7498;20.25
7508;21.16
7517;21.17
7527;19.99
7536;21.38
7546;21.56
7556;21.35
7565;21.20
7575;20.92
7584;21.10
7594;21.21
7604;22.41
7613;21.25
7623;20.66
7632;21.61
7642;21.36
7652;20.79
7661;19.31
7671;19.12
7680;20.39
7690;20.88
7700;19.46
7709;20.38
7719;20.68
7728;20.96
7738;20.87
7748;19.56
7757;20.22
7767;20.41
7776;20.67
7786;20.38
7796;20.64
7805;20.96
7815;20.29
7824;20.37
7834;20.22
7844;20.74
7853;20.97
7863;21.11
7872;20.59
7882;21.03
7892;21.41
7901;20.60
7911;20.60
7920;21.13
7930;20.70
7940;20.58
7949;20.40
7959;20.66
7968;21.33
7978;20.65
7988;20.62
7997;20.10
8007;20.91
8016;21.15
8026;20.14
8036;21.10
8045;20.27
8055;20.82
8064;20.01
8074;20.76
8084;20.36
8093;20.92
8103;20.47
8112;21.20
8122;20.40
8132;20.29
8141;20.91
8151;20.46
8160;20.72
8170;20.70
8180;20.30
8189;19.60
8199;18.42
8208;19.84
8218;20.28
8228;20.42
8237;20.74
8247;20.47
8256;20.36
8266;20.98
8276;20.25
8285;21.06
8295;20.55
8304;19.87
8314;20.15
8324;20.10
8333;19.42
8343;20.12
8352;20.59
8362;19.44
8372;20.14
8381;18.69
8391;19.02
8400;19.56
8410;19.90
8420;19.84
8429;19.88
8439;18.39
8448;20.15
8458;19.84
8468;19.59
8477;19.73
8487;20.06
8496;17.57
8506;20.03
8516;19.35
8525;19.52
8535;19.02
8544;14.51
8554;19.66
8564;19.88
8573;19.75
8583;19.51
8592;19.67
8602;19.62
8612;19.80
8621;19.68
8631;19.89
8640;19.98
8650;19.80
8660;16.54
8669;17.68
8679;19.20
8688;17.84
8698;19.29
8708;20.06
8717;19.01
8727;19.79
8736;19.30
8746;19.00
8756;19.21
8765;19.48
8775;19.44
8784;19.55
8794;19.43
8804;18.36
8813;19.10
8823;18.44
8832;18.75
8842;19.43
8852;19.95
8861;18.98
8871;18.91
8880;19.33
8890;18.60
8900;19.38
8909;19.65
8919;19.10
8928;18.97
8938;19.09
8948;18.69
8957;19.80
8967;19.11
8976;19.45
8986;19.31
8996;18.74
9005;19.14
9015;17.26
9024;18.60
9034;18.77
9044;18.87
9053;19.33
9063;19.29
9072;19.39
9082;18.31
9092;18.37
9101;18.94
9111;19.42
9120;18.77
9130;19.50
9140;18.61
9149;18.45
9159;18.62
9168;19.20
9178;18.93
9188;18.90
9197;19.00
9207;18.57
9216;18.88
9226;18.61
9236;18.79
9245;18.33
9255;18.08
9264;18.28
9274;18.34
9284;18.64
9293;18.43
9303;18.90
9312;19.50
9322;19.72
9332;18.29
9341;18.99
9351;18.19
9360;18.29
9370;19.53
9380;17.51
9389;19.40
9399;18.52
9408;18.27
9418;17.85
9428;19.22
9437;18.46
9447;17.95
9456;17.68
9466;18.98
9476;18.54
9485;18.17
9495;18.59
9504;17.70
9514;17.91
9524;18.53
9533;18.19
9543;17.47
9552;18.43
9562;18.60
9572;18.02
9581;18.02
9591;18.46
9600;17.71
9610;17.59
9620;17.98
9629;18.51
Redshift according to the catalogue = 0.000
